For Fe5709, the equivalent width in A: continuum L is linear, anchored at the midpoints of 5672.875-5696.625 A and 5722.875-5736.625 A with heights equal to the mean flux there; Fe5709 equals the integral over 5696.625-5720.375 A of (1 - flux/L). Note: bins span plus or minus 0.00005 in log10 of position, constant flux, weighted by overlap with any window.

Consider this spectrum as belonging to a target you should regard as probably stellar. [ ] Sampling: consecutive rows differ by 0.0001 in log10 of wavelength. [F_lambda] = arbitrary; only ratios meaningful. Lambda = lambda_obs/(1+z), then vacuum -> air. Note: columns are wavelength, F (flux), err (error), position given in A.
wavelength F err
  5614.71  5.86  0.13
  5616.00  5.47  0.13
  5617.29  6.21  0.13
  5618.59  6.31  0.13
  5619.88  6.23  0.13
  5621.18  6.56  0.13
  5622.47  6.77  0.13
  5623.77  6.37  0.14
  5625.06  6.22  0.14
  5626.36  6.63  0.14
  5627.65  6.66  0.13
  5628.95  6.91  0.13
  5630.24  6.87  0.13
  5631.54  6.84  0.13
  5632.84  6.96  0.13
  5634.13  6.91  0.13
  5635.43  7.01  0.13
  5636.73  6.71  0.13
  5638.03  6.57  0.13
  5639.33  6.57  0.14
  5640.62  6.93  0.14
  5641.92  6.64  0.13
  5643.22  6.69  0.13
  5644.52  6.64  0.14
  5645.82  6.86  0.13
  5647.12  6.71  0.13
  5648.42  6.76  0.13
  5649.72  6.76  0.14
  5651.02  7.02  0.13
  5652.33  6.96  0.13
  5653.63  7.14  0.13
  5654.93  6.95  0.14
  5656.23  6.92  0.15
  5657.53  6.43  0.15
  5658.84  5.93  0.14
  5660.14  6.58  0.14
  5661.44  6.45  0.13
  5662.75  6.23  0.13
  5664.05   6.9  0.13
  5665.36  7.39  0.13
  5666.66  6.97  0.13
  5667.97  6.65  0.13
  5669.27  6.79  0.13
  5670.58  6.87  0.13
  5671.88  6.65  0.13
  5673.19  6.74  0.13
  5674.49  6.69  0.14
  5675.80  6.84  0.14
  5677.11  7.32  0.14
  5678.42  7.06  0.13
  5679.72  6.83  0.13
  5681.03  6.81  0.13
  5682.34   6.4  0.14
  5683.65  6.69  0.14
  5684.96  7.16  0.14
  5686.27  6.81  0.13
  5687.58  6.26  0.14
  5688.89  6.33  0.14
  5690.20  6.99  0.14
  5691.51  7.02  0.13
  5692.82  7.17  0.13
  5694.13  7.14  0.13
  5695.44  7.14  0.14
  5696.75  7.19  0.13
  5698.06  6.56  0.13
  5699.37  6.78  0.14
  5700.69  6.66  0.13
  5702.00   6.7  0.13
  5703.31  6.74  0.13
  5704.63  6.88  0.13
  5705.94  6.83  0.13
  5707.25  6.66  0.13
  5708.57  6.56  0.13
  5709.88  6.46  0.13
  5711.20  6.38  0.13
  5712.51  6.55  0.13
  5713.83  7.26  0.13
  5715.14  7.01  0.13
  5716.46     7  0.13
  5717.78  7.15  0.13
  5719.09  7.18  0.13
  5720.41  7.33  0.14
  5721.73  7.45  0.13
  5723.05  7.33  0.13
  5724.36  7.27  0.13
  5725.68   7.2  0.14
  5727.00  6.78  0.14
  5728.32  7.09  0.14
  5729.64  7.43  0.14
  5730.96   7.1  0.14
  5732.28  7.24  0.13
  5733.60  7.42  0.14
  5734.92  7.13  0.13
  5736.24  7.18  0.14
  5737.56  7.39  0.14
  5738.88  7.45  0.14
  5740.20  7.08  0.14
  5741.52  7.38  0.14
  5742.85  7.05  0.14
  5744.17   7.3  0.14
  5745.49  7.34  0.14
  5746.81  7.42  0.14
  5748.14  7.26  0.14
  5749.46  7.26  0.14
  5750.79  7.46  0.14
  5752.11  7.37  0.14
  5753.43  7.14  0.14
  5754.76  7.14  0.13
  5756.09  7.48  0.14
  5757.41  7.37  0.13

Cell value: 0.8 A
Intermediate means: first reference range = 6.87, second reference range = 7.19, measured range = 6.81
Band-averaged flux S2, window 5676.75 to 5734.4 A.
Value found 6.94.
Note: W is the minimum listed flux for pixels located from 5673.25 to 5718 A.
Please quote 6.26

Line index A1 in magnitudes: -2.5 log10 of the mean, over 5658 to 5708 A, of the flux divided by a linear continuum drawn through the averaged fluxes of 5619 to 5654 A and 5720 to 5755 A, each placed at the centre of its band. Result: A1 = 0.03 mag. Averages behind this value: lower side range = 6.73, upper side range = 7.26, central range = 6.78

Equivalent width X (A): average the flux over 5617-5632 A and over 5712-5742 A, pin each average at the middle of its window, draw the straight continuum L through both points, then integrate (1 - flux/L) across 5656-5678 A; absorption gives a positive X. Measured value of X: 0.3 A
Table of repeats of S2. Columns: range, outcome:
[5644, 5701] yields 6.8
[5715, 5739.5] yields 7.22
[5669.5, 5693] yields 6.8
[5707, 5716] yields 6.7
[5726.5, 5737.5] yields 7.19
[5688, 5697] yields 6.97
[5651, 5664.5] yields 6.66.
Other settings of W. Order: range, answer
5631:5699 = 5.93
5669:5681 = 6.65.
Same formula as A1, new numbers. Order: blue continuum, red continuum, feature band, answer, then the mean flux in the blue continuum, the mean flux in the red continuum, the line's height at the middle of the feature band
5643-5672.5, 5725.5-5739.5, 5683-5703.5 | 0.02 mag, 6.75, 7.22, 6.97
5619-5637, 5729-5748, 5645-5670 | 0.01 mag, 6.68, 7.28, 6.84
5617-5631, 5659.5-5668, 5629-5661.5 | -0.02 mag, 6.53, 6.74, 6.64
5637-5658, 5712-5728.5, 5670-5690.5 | 0.03 mag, 6.79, 7.13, 6.94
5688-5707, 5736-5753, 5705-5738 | 0.01 mag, 6.86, 7.31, 7.09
